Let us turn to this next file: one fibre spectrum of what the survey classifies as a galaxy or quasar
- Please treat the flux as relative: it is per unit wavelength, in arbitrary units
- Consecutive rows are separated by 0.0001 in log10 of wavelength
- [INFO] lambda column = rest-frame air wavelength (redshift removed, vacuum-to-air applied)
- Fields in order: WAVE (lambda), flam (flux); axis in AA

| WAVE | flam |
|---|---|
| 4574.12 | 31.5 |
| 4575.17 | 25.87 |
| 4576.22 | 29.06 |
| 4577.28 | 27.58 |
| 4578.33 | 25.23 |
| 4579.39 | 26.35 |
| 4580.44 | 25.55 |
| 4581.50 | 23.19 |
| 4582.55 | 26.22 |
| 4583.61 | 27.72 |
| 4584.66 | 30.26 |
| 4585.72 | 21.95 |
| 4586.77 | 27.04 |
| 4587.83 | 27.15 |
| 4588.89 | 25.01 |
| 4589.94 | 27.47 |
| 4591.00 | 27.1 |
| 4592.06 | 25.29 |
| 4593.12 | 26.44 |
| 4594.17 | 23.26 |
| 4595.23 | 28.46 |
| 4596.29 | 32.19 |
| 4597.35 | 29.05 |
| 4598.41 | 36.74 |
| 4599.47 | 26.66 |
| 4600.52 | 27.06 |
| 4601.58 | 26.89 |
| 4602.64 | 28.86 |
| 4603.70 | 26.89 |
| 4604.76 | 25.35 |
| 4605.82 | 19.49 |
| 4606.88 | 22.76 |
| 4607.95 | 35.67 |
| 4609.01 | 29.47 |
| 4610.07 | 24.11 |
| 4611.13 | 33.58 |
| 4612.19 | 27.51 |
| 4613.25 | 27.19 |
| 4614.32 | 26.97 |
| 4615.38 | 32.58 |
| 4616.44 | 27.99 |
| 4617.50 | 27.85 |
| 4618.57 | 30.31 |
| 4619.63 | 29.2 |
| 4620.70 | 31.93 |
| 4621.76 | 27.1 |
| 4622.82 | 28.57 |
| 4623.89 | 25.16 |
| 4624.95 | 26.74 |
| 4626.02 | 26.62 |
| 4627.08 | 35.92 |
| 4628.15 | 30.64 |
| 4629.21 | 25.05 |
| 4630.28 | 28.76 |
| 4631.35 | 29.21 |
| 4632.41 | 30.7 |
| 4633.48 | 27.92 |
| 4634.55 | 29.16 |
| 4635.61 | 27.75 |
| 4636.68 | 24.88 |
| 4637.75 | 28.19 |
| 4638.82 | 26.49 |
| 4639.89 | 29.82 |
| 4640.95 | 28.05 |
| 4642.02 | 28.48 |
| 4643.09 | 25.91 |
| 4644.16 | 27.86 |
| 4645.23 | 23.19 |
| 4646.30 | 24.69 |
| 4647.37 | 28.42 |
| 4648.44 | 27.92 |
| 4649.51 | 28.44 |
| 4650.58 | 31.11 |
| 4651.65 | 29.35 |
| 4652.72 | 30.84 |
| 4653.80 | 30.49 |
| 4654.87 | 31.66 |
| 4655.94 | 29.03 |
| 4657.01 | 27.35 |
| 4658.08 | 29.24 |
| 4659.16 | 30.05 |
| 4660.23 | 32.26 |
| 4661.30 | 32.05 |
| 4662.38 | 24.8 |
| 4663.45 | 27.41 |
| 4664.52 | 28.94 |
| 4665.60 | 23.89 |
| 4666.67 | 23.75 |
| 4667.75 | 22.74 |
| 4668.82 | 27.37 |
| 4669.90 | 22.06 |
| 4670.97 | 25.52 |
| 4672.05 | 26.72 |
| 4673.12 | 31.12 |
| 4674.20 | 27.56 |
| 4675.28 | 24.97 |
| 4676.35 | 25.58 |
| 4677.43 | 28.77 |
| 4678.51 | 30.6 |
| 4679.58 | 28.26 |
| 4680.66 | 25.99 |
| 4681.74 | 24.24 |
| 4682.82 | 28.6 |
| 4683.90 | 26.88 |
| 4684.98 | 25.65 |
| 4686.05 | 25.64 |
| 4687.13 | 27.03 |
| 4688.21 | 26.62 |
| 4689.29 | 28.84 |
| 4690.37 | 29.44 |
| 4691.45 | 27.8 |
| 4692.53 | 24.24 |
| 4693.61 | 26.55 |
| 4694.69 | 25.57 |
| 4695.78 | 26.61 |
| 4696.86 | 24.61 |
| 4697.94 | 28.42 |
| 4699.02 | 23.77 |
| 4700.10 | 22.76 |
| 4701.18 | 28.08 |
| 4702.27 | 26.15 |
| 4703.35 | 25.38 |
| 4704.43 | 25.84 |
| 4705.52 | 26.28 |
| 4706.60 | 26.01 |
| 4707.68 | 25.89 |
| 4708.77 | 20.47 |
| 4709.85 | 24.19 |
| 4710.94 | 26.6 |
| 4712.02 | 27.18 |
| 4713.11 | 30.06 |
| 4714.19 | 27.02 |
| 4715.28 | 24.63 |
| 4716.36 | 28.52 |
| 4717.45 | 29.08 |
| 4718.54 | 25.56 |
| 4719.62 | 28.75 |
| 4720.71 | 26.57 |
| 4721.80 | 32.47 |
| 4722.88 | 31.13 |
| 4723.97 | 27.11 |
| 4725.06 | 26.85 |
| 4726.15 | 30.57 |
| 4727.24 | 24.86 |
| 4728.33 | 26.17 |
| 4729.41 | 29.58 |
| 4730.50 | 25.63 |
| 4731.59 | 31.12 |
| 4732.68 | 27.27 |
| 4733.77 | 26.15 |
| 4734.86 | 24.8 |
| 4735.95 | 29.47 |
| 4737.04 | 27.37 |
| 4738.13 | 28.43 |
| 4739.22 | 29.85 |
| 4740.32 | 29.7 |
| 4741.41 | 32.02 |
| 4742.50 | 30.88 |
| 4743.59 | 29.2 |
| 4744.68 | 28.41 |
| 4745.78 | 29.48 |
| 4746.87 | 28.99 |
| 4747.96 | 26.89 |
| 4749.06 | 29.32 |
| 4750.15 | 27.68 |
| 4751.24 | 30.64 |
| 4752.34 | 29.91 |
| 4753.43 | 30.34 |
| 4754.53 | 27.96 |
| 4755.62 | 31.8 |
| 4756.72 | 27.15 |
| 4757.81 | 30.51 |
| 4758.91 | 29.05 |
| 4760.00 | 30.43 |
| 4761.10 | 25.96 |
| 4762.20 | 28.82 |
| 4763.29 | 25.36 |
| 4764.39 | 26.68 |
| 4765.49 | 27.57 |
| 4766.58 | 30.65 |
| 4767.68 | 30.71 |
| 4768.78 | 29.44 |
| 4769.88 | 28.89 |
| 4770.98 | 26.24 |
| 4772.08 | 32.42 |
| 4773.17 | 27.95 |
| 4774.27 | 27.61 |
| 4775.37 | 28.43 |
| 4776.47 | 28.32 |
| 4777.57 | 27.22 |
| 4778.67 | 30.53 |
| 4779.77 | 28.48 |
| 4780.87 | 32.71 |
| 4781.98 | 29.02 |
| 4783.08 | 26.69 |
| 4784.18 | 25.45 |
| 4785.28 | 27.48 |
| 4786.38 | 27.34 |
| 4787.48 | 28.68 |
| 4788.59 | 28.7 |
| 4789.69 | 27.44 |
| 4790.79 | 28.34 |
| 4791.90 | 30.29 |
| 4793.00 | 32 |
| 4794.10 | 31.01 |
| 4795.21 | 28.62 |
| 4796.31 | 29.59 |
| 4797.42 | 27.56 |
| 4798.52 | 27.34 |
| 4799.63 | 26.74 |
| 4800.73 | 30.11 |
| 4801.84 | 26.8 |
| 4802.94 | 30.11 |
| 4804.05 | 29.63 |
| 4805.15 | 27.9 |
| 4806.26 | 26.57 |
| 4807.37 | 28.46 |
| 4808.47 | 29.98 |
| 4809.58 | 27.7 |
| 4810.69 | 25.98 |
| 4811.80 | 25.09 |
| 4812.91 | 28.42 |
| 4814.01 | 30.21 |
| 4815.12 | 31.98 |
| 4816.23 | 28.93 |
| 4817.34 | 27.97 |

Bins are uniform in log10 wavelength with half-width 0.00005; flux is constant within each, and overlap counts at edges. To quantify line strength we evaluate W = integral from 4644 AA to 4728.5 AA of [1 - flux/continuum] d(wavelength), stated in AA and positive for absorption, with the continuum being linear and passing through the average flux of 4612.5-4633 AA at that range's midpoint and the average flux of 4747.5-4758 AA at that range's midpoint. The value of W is 5.4 AA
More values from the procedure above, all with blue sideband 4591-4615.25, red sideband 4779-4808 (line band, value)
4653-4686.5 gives 0.8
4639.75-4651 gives 0.2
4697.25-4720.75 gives 1.7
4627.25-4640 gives -0.2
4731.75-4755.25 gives -0.4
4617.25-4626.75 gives -0.2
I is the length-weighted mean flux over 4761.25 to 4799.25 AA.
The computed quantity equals 28.6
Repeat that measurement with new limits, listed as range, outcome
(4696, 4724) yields 26.6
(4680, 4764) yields 27.5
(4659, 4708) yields 26.7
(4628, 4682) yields 27.7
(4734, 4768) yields 28.9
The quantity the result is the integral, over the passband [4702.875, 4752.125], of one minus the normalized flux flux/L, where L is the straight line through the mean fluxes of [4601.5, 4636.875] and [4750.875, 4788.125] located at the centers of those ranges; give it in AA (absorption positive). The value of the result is 1.34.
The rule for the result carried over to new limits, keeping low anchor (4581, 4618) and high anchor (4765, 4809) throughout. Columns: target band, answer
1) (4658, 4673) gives 0.5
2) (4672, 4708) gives 1.8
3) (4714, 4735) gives 0.4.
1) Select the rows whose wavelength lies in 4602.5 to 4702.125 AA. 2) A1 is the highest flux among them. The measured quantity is 35.92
